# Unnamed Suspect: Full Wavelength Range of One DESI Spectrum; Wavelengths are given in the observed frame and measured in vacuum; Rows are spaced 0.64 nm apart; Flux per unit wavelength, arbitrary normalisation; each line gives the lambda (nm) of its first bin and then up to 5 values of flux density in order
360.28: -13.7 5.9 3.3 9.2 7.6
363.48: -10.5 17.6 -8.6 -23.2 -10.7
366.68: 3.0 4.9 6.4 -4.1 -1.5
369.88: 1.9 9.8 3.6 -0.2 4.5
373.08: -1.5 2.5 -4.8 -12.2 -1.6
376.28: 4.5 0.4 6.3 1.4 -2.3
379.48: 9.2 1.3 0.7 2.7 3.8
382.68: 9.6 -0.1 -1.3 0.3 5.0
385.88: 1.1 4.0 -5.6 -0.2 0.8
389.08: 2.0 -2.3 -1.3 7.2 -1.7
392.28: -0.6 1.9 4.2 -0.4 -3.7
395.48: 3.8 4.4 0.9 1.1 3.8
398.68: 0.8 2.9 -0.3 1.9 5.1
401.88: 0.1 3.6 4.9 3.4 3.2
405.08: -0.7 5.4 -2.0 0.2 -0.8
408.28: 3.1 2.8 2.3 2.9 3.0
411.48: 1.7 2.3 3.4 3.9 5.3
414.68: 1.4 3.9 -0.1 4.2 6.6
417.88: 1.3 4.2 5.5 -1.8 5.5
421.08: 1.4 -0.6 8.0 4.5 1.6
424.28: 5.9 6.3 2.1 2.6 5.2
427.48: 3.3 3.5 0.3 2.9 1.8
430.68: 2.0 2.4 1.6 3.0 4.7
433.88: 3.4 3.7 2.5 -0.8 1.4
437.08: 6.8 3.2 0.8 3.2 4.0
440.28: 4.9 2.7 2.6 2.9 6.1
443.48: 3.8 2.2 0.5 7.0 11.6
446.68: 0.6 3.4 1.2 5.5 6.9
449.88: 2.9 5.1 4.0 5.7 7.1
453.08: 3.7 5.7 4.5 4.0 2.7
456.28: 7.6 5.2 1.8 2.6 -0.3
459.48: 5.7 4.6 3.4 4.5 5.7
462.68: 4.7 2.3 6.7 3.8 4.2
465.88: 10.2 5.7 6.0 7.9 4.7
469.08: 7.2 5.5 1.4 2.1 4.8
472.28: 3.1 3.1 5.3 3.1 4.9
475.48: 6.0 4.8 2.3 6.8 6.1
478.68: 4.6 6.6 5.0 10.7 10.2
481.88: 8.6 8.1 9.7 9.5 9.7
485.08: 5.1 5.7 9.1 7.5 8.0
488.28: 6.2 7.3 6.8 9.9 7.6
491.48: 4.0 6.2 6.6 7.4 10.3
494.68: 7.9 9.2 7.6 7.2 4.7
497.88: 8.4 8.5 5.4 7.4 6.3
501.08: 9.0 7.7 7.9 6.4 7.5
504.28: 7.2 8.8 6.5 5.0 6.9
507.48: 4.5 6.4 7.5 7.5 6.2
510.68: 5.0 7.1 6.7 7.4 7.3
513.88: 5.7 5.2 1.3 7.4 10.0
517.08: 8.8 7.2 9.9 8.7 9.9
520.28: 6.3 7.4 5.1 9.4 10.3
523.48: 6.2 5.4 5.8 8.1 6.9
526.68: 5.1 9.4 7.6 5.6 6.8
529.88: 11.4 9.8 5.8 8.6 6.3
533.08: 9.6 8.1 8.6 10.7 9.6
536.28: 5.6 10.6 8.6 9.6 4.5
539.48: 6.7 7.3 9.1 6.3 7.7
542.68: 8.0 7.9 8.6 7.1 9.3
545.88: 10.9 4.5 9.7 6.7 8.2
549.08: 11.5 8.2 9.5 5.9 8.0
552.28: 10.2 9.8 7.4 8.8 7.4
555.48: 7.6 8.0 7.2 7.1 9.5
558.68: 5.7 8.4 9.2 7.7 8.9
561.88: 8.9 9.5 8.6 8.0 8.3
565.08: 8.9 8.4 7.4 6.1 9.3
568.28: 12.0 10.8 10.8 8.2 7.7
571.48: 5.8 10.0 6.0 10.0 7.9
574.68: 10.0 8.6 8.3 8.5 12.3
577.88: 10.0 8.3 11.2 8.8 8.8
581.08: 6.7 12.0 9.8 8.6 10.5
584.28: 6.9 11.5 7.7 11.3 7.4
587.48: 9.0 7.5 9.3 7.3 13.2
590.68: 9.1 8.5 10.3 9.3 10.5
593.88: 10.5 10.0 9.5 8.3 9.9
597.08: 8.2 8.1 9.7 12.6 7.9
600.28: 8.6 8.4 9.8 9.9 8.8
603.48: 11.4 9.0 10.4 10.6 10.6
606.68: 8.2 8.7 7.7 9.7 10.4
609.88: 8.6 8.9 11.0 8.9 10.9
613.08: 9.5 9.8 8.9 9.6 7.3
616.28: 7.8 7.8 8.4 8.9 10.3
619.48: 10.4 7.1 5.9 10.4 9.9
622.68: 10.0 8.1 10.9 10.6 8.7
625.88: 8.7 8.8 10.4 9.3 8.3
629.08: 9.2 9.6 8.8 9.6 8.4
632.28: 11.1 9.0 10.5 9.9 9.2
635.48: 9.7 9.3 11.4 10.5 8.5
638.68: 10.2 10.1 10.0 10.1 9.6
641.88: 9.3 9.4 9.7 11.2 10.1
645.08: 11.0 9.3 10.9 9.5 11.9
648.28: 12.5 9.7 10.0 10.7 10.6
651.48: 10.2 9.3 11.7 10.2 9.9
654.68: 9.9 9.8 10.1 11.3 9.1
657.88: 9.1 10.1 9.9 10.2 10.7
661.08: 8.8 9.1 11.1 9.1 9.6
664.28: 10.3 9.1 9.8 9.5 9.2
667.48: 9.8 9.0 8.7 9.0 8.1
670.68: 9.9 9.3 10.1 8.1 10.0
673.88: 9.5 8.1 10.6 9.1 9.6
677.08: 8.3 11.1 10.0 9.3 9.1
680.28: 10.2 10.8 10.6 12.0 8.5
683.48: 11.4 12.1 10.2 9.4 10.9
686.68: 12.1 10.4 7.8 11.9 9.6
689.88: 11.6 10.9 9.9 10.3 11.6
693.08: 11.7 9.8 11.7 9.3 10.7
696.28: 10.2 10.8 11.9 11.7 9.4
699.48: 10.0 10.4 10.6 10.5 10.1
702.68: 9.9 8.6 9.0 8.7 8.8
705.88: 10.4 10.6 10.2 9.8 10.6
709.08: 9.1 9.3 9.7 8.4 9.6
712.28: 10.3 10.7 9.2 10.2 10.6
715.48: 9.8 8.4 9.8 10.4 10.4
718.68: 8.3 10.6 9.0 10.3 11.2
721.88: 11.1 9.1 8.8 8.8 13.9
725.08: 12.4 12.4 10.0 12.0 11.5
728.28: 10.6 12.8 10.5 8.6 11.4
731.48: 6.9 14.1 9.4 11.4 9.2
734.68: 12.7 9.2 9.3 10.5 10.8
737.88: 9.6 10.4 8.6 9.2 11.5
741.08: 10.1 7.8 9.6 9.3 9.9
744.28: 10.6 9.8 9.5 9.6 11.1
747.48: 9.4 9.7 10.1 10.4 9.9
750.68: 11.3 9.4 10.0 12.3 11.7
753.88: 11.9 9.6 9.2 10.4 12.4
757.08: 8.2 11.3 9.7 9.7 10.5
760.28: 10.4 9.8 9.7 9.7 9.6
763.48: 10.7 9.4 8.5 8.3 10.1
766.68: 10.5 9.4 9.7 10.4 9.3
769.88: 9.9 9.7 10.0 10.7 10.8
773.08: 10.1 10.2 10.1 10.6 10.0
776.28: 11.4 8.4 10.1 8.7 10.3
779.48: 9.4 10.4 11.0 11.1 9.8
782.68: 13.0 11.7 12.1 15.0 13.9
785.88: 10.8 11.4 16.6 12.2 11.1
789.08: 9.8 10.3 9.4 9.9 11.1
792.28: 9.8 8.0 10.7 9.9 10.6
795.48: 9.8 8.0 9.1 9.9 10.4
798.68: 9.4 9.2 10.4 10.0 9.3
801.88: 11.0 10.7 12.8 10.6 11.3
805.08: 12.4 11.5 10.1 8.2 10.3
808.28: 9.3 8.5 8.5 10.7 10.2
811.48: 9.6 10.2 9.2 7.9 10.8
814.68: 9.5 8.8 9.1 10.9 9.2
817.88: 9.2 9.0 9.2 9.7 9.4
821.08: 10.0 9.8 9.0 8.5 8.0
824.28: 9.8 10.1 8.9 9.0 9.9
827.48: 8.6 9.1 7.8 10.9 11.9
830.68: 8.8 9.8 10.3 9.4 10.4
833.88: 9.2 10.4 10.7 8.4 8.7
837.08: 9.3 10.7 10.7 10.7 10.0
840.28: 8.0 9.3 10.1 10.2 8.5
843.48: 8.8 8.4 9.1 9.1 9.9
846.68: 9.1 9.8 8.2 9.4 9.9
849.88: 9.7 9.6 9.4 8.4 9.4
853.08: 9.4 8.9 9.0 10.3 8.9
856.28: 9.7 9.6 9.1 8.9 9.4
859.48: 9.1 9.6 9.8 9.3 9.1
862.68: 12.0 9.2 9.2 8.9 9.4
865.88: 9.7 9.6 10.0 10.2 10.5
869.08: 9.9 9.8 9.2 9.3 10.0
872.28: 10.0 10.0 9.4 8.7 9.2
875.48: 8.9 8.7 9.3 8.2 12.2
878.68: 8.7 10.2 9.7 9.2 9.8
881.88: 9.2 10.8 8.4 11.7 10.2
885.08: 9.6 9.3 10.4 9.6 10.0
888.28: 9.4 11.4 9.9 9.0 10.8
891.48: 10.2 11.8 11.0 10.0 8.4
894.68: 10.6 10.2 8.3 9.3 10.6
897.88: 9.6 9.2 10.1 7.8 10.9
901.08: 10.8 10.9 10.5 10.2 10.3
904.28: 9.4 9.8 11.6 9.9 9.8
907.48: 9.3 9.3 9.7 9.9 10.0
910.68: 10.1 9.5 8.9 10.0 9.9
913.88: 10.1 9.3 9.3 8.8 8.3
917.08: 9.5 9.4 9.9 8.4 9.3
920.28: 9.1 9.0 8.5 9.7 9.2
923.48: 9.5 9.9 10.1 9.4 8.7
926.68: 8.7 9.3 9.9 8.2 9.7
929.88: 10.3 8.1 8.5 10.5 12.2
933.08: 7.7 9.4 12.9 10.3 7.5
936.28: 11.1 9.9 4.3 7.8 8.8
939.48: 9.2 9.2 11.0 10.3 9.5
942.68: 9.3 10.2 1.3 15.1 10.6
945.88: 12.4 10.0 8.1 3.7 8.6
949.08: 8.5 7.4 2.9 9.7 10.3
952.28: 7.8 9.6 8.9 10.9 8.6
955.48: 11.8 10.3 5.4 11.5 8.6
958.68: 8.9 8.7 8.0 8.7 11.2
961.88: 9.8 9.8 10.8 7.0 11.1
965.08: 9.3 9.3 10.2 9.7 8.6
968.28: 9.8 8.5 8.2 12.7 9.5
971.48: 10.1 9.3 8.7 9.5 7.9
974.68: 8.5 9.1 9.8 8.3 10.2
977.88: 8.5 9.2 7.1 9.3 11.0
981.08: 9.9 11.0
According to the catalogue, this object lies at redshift 0.196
